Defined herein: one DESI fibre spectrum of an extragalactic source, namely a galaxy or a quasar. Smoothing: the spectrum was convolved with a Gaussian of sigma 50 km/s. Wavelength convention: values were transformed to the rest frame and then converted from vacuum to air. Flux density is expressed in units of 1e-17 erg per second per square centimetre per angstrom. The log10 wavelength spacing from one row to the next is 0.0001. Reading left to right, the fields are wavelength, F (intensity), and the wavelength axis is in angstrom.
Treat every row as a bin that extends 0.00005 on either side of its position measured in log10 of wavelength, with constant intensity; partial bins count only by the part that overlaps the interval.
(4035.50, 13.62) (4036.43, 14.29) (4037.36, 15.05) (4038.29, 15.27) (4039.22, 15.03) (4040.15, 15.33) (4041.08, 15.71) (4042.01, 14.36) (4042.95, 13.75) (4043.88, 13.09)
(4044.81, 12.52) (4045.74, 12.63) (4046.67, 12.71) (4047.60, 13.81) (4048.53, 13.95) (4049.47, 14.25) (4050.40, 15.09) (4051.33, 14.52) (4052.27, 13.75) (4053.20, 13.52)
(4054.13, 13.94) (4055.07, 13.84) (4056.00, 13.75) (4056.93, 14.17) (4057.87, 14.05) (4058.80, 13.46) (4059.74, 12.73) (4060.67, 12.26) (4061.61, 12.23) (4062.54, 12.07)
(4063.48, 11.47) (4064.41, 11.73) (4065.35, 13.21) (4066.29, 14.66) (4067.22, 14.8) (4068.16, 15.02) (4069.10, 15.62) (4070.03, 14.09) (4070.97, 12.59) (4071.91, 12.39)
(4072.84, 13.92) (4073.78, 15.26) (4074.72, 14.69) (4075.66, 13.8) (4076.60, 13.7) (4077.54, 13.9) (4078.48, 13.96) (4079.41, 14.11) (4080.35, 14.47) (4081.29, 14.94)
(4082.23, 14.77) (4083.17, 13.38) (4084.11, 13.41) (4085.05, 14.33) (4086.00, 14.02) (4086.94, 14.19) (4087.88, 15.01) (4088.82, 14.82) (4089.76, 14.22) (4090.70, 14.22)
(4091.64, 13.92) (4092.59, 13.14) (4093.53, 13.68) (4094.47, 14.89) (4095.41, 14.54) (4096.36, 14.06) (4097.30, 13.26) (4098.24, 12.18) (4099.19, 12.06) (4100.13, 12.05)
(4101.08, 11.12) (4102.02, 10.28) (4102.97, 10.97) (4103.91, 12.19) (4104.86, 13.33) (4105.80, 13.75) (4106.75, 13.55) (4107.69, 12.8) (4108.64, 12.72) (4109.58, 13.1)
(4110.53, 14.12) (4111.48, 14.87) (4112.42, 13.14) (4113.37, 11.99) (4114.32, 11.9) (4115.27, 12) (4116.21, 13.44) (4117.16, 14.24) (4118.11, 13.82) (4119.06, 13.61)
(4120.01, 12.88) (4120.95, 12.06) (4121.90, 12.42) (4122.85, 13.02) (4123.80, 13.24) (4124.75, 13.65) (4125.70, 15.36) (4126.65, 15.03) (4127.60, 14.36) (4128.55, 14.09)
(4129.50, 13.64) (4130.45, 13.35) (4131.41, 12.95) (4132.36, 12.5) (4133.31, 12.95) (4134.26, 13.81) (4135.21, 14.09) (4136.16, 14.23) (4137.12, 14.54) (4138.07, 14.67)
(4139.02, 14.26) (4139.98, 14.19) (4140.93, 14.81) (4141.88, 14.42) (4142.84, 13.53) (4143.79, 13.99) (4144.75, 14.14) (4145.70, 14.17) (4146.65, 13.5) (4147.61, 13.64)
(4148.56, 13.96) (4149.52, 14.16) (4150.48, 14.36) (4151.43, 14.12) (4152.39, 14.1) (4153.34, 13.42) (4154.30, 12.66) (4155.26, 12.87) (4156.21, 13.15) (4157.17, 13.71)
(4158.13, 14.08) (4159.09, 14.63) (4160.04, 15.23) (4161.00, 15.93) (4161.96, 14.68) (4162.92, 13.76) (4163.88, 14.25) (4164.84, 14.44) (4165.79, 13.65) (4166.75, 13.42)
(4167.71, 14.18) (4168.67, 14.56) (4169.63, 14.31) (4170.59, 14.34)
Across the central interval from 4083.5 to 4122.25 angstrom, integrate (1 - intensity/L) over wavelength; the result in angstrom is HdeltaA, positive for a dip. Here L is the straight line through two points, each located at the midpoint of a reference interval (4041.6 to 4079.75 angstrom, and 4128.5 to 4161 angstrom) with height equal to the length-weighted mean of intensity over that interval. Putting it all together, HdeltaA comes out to 1.5 angstrom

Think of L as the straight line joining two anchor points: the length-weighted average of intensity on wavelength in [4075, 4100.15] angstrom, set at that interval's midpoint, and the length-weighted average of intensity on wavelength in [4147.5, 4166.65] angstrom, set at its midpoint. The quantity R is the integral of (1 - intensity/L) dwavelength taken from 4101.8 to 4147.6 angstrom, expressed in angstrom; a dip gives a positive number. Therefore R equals 1.7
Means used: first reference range 13.9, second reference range 14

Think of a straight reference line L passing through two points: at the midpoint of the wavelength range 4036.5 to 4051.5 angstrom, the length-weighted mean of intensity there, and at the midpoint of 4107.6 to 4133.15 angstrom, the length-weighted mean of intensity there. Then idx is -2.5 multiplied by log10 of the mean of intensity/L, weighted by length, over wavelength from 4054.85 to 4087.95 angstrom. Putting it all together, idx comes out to 0.01 mag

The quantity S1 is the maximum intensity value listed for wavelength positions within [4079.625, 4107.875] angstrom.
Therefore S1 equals 15.01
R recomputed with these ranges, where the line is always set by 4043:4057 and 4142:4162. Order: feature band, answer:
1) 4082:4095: -0.3 angstrom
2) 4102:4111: 0.7 angstrom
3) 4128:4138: 0.2 angstrom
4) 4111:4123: 0.7 angstrom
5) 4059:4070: 0.4 angstrom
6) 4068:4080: -0.3 angstrom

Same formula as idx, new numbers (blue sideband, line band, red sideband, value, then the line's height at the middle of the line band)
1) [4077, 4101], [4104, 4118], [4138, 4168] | 0.06 mag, 13.9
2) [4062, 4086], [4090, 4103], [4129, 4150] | 0.07 mag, 13.9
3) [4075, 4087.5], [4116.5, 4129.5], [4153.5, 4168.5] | 0.03 mag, 14.1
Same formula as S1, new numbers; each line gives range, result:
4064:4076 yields 15.62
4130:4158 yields 14.81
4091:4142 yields 15.36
